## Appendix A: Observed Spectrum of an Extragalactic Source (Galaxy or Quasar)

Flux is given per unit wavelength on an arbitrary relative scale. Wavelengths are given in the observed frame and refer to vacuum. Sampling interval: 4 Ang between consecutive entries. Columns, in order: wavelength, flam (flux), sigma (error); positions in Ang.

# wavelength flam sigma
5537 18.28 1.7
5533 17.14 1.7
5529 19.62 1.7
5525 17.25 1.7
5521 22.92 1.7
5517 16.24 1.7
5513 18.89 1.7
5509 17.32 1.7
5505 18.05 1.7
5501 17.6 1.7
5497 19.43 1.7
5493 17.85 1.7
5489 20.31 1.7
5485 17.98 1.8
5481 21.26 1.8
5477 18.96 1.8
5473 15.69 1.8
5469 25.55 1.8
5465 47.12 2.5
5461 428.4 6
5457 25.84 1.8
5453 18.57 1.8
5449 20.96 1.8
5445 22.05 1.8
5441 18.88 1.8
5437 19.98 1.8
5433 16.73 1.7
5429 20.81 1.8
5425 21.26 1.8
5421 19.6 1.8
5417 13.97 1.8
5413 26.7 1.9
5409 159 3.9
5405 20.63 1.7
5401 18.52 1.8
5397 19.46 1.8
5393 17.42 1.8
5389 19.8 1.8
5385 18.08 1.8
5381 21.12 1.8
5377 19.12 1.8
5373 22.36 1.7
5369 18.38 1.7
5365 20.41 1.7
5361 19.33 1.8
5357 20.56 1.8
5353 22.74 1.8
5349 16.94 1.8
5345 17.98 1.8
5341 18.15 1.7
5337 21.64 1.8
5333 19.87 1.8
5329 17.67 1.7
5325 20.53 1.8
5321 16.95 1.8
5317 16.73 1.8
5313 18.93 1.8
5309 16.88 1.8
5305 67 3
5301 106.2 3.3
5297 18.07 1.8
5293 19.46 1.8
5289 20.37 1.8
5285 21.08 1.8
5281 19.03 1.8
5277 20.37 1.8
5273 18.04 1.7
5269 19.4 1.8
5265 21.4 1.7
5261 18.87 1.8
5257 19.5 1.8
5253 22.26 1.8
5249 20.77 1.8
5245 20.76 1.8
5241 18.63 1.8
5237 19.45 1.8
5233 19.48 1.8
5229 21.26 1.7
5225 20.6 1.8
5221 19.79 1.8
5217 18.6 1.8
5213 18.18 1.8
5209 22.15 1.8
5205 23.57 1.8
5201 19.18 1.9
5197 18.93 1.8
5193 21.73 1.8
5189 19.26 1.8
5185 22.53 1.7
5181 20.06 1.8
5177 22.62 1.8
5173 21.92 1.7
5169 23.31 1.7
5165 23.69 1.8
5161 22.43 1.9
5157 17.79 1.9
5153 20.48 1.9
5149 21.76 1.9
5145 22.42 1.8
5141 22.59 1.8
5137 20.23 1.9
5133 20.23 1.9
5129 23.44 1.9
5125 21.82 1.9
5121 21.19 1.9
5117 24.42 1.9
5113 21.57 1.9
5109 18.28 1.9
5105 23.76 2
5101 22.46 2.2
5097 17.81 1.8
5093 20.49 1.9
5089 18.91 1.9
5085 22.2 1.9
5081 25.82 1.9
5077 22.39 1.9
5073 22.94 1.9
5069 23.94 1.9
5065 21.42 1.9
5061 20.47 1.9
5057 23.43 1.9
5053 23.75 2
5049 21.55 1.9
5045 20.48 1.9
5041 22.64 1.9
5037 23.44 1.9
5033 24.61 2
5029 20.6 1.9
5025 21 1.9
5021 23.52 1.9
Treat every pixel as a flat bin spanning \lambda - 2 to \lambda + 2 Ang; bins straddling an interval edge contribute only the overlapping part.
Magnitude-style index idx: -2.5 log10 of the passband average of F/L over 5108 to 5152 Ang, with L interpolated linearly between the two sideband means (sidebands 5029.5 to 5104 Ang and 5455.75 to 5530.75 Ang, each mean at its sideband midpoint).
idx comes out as 0.16 mag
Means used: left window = 22.1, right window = 42.7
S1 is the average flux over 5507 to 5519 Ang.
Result 17.5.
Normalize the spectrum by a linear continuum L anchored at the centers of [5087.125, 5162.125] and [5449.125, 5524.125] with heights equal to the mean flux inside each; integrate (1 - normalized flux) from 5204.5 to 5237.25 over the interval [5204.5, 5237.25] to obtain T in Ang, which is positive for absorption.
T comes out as 8.1 Ang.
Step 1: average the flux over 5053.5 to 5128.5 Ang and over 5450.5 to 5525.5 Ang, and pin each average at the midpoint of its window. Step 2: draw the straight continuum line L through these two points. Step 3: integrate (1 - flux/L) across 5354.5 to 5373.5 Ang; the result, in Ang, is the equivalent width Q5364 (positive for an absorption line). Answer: 8.5 Ang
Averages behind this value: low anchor 21.9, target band 20.1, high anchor 42.7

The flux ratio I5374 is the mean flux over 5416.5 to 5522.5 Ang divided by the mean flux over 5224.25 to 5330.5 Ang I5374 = 1.5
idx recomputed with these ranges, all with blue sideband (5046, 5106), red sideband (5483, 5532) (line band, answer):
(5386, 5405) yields 0.03 mag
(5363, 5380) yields -0.02 mag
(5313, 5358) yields 0.05 mag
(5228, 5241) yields 0.05 mag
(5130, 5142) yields 0.02 mag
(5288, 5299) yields 0.06 mag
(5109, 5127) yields -0.01 mag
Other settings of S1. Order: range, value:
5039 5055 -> 22.1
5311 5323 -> 17.5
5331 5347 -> 19.4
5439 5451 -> 20.6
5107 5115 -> 19.9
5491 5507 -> 18.2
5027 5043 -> 22.8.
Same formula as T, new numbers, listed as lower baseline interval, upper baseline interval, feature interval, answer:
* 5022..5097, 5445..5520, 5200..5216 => 4.71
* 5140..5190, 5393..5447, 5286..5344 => -3.70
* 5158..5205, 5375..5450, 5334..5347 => 3.10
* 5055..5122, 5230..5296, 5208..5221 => 0.63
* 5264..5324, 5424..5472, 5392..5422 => 6.88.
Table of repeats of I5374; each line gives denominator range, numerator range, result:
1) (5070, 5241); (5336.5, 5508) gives 1.56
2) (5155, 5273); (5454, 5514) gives 2.37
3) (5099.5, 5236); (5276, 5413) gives 1.29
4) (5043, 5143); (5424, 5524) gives 1.70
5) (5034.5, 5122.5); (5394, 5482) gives 2.11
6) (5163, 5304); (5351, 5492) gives 1.57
